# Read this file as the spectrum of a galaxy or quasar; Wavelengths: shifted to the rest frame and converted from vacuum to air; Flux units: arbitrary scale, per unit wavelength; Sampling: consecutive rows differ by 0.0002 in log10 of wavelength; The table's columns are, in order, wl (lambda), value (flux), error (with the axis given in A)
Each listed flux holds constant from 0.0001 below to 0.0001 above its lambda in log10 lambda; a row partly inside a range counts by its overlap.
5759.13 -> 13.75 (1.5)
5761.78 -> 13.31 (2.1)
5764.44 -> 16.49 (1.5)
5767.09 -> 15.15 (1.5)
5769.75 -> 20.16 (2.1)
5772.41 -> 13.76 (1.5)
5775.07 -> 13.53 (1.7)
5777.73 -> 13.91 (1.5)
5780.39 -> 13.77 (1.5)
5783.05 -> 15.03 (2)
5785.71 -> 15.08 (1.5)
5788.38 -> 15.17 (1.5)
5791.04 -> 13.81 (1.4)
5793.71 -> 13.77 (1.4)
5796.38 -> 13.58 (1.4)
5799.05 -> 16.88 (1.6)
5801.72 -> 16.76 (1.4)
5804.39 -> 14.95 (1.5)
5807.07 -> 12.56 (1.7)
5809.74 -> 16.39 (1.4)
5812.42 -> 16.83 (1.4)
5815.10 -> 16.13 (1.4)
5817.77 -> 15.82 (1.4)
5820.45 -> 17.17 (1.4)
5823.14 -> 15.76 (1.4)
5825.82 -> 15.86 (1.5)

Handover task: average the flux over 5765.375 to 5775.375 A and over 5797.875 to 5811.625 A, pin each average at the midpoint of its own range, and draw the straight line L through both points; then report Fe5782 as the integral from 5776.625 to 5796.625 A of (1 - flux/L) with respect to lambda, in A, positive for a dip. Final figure 1.8 A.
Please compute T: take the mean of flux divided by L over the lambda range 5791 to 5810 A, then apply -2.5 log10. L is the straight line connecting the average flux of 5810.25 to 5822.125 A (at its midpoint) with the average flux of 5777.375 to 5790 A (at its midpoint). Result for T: 0.05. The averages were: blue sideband 14.6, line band 14.8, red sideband 16.5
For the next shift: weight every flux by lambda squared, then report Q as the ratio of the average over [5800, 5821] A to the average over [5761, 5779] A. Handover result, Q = 1.1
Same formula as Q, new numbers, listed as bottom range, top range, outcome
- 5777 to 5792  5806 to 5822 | 1.11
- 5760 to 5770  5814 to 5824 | 1.05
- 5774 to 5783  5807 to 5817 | 1.15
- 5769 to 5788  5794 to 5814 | 1.04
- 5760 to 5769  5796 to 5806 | 1.04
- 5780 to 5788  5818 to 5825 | 1.12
